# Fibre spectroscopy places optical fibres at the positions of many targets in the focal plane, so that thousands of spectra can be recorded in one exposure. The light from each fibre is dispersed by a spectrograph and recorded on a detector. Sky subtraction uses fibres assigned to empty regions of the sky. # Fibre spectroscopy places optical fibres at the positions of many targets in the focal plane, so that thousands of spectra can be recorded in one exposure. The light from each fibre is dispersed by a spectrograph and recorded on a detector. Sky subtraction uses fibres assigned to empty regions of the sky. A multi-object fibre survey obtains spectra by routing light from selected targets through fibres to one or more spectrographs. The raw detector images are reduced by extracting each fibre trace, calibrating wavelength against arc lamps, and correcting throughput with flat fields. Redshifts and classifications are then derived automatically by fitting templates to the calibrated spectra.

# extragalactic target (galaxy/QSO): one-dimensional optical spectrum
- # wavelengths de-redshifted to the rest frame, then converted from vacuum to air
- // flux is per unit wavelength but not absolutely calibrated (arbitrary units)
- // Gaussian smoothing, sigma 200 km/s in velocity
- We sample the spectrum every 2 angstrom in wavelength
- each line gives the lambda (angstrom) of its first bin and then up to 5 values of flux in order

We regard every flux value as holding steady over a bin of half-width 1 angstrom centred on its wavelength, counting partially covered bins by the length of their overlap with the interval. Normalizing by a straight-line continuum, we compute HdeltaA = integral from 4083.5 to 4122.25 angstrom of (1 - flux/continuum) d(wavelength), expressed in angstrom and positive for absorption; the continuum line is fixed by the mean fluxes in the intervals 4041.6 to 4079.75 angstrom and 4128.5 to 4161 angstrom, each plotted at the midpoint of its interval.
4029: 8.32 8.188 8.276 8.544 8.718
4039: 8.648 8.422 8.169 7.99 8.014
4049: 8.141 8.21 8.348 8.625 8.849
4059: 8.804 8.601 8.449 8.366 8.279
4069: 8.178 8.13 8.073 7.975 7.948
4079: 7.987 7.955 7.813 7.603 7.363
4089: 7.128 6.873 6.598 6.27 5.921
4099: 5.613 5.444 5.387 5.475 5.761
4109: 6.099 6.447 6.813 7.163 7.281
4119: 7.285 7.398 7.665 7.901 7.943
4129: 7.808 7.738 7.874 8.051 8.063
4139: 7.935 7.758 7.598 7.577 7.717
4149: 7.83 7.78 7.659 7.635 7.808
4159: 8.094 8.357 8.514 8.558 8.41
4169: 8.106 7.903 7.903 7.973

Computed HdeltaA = 7.23 angstrom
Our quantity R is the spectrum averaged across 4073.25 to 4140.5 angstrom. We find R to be 7.12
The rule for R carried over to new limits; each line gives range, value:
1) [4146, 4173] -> 8.02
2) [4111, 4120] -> 7.06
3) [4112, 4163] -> 7.73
